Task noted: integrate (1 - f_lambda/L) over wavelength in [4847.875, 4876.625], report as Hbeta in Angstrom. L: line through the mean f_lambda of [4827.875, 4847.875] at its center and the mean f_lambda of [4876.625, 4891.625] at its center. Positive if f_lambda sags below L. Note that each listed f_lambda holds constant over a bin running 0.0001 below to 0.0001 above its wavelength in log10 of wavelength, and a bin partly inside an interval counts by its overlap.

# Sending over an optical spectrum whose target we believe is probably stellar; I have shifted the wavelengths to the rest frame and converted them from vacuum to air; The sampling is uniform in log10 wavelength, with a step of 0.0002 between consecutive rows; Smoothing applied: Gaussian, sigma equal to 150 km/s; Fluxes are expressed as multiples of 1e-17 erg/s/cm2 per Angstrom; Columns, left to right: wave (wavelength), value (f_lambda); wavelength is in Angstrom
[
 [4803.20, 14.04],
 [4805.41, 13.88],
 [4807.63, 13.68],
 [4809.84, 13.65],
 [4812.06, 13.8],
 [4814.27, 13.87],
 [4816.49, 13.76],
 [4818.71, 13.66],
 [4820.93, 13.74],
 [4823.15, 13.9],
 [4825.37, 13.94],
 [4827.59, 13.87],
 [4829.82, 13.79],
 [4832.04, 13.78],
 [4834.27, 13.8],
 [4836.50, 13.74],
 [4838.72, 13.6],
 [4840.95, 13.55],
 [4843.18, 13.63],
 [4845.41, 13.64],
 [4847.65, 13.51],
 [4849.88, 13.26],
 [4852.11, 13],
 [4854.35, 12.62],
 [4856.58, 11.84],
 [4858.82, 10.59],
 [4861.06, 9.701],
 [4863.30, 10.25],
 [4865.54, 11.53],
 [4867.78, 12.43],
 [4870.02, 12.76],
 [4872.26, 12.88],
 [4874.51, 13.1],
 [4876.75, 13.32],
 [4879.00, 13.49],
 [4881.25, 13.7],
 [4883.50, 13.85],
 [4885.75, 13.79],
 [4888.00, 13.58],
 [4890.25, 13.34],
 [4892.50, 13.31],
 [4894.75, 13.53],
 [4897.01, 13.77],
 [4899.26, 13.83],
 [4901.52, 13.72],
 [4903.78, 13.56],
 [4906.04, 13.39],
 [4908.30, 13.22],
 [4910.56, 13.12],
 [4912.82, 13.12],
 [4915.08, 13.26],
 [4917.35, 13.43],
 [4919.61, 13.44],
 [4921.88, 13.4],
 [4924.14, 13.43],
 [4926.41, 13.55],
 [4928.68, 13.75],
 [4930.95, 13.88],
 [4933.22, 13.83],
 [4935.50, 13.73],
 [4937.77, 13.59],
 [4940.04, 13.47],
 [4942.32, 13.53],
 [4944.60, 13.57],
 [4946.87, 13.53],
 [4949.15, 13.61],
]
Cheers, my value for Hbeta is 3.26 Angstrom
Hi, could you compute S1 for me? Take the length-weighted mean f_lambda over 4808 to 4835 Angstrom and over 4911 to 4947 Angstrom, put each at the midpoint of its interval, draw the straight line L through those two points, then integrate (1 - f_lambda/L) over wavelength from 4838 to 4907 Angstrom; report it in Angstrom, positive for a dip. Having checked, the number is 3.53 Angstrom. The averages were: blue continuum 13.8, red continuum 13.5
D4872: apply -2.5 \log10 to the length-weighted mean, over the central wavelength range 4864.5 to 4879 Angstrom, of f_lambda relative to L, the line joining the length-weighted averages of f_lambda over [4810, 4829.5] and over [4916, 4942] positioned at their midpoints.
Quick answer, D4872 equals 0.08 mag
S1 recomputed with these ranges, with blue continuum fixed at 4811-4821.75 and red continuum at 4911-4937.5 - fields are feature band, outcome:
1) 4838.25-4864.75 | 2.5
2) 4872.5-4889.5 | 0.1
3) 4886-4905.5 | 0.0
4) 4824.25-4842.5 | 0.0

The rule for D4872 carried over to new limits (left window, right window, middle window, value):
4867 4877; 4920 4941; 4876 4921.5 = -0.02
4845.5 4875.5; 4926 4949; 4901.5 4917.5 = -0.02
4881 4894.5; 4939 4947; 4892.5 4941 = 0.00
